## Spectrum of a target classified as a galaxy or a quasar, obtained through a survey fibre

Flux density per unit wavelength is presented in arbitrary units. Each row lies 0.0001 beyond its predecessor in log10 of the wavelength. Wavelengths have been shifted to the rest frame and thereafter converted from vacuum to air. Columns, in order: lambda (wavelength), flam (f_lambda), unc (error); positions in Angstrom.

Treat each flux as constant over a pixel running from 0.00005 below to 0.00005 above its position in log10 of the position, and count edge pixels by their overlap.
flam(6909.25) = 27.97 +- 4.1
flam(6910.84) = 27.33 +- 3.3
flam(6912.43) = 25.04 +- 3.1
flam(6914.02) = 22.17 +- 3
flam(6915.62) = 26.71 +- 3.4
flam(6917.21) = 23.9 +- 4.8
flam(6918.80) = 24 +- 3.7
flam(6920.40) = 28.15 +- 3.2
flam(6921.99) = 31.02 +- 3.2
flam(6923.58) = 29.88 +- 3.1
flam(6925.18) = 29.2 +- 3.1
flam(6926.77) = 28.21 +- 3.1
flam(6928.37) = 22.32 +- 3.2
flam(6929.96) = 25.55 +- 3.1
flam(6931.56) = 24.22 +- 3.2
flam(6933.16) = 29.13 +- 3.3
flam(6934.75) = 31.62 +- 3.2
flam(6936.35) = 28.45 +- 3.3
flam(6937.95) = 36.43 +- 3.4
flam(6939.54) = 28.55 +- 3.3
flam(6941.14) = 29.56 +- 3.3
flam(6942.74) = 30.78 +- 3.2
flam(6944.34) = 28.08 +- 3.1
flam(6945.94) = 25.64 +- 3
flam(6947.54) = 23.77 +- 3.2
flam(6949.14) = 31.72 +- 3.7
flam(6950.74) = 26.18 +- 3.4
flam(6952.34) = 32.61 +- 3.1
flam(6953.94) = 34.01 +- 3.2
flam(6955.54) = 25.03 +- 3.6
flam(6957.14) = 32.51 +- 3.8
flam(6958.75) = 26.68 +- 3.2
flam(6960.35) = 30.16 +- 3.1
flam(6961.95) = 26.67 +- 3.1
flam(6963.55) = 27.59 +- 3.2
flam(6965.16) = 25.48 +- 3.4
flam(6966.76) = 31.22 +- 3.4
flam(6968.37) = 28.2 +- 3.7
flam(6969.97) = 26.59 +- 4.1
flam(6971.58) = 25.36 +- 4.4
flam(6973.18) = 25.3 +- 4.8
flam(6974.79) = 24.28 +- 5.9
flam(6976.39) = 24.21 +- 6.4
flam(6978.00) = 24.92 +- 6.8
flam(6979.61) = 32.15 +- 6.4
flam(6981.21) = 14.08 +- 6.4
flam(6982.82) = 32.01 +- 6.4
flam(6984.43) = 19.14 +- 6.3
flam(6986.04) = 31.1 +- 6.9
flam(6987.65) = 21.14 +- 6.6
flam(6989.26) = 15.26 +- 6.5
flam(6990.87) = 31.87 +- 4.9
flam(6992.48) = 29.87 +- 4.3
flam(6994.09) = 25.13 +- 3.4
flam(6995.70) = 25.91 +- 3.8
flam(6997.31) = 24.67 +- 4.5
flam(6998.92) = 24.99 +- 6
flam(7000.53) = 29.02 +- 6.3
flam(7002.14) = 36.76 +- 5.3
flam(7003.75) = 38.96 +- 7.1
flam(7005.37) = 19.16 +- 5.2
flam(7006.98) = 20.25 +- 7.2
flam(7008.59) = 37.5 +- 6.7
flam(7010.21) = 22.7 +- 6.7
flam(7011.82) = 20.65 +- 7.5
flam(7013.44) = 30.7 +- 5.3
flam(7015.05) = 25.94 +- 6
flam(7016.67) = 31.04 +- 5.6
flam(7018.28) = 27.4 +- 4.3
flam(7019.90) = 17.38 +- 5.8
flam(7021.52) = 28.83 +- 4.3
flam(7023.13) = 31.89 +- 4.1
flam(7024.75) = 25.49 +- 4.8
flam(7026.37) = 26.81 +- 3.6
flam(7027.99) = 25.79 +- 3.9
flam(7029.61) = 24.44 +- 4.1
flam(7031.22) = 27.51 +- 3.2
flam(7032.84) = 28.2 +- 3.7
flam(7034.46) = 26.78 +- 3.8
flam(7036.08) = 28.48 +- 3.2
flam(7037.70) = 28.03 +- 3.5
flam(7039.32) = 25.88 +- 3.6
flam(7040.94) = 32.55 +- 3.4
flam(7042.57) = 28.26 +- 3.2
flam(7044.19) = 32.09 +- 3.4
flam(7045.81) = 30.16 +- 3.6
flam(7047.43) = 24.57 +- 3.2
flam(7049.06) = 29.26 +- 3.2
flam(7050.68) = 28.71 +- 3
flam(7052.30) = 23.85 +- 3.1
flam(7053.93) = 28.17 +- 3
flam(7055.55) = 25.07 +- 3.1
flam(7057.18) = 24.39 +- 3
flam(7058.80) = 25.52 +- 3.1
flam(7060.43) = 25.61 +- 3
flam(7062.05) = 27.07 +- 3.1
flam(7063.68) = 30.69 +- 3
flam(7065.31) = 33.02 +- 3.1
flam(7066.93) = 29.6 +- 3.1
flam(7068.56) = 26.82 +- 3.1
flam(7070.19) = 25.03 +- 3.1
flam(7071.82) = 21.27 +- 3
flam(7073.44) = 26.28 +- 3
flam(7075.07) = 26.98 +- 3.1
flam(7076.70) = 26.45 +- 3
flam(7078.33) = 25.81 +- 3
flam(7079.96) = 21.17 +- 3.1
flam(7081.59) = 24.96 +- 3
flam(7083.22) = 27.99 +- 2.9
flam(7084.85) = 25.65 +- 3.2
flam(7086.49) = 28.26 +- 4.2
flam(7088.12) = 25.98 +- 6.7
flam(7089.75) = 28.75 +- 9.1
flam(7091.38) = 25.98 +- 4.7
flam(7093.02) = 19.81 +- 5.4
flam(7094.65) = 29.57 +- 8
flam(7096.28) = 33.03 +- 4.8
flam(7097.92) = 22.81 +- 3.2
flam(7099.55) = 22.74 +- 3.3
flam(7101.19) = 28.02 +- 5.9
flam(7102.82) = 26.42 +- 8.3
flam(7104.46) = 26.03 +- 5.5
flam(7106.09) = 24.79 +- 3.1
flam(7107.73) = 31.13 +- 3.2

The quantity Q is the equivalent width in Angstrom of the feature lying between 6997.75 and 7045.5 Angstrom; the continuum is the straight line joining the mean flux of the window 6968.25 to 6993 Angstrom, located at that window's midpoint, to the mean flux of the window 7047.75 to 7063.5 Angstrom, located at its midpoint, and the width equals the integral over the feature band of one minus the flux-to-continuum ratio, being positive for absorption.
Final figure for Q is -3.29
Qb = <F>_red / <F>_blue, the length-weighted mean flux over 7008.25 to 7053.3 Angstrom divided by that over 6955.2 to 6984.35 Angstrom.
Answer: 1.0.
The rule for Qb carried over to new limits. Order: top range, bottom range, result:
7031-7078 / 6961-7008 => 1.04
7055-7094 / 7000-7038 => 0.95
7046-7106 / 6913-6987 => 0.96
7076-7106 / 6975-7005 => 0.98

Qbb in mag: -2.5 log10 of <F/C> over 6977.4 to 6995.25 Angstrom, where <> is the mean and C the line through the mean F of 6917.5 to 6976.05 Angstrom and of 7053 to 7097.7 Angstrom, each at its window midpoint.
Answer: 0.101 mag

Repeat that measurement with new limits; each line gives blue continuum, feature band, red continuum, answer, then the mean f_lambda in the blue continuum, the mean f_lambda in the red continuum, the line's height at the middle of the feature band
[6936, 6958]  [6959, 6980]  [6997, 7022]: 0.07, 29.5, 27.3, 28.7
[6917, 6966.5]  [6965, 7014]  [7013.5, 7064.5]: 0.06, 28.4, 27.3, 27.9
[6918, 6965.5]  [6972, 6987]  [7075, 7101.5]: 0.11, 28.5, 26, 27.8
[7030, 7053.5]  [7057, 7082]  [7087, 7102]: 0.03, 28.1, 26.3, 27.2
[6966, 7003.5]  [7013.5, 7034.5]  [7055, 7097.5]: -0.02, 26.4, 26.5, 26.5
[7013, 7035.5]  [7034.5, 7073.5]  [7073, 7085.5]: -0.05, 27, 25.6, 26.3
